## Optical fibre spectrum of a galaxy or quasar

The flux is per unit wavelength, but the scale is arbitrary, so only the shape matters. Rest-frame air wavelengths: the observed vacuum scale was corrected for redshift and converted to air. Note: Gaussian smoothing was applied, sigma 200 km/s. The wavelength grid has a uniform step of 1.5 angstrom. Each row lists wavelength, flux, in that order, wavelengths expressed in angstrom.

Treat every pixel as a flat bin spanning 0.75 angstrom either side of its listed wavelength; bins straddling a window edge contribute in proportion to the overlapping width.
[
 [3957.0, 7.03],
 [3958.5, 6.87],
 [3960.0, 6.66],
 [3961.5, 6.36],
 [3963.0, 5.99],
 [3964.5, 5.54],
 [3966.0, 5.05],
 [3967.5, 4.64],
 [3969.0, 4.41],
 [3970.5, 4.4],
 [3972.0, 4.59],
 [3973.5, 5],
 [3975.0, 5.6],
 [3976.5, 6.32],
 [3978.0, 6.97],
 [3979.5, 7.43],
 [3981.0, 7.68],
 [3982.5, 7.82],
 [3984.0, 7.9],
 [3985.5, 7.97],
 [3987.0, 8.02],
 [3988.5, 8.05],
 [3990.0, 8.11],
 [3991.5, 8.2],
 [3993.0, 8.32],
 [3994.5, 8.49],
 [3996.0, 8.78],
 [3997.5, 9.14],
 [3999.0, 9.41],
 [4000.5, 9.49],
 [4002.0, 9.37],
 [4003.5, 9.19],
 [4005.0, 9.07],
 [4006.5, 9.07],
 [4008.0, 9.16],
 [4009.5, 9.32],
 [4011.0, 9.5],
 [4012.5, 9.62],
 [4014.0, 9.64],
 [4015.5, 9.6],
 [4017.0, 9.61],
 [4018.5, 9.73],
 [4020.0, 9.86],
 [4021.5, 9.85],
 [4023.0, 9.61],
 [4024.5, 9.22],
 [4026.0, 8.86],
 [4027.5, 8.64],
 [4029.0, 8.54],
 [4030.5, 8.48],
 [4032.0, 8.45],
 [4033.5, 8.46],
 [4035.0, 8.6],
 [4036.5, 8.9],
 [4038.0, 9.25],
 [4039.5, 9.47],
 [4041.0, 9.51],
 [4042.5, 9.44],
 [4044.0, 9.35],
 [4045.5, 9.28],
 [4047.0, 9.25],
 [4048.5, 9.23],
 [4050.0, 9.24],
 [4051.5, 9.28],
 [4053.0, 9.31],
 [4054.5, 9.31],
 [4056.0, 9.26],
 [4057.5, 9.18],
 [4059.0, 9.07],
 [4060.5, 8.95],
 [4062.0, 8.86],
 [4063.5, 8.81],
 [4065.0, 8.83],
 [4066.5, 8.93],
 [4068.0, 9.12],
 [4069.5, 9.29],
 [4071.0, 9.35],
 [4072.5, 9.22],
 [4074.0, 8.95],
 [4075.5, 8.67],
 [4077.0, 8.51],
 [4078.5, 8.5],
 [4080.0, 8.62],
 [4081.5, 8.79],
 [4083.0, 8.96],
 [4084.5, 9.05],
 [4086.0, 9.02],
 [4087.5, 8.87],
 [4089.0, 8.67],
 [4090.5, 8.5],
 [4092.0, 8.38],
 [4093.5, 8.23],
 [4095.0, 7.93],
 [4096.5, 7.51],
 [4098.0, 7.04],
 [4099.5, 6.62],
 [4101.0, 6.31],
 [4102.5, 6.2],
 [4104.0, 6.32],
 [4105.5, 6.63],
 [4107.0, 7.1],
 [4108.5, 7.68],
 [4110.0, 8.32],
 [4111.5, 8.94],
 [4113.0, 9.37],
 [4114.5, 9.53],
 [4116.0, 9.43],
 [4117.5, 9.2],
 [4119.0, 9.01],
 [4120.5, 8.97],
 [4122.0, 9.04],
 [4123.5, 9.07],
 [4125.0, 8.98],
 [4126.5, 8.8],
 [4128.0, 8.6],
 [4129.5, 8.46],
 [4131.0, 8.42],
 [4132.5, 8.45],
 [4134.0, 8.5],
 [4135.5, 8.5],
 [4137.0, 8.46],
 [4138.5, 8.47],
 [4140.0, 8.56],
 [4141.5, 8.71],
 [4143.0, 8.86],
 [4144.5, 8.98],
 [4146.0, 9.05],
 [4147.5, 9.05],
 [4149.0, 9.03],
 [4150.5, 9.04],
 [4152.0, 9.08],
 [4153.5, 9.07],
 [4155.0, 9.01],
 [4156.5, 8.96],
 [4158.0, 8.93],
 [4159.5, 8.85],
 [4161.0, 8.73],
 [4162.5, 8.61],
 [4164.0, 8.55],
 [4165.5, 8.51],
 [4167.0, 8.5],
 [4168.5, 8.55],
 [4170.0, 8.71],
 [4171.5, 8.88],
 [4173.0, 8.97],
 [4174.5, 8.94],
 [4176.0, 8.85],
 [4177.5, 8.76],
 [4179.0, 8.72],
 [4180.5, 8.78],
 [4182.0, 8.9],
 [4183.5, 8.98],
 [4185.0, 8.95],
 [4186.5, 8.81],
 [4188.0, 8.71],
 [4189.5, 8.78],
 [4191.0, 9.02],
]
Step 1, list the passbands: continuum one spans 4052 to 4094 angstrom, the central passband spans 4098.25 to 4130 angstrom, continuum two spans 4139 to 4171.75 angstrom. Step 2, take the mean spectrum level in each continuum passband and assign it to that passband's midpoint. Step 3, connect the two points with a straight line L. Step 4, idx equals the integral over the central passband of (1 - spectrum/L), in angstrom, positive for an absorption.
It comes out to 2.39 angstrom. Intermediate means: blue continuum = 8.91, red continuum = 8.82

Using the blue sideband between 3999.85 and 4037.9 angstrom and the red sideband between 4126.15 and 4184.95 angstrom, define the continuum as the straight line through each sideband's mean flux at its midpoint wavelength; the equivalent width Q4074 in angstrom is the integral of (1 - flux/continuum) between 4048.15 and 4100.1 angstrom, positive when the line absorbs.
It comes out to 1.6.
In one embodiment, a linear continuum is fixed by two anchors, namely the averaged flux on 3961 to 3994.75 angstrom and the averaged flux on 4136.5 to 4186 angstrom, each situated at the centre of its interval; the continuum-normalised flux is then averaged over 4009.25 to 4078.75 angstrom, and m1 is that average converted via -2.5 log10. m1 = -0.230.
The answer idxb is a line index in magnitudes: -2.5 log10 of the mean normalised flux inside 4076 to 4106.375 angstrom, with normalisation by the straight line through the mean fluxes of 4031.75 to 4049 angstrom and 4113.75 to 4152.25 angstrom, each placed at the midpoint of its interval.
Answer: 0.13 mag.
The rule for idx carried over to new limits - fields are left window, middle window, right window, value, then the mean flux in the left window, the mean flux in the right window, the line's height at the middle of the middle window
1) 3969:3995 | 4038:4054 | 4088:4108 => -4.71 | 7.02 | 7.36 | 7.21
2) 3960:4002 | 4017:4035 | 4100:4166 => -3.77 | 7.06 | 8.55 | 7.5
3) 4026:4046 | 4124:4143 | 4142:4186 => 0.60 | 8.94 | 8.85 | 8.88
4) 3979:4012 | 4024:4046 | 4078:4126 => -1.19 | 8.63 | 8.28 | 8.5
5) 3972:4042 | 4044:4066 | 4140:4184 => -1.18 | 8.6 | 8.84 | 8.67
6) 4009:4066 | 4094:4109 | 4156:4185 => 3.42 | 9.19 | 8.78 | 8.99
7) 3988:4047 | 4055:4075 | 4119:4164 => -0.17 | 9.1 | 8.8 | 8.99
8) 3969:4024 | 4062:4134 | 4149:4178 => 1.28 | 8.28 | 8.82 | 8.61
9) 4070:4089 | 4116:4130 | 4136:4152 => -0.15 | 8.87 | 8.83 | 8.84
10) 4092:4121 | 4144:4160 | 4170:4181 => -0.91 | 7.92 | 8.84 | 8.52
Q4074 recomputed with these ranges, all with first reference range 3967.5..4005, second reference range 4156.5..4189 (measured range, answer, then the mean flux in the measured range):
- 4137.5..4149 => -0.3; 8.82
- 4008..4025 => -4.1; 9.58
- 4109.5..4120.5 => -1.0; 9.12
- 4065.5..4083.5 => -1.8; 8.91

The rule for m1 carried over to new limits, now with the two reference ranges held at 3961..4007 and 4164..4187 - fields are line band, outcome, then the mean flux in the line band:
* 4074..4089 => -0.094 mag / 8.78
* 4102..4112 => 0.133 mag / 7.3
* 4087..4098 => -0.008 mag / 8.2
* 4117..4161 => -0.042 mag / 8.83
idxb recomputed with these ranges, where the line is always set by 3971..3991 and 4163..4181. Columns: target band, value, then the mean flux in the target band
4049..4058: -0.21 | 9.26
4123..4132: -0.05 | 8.7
